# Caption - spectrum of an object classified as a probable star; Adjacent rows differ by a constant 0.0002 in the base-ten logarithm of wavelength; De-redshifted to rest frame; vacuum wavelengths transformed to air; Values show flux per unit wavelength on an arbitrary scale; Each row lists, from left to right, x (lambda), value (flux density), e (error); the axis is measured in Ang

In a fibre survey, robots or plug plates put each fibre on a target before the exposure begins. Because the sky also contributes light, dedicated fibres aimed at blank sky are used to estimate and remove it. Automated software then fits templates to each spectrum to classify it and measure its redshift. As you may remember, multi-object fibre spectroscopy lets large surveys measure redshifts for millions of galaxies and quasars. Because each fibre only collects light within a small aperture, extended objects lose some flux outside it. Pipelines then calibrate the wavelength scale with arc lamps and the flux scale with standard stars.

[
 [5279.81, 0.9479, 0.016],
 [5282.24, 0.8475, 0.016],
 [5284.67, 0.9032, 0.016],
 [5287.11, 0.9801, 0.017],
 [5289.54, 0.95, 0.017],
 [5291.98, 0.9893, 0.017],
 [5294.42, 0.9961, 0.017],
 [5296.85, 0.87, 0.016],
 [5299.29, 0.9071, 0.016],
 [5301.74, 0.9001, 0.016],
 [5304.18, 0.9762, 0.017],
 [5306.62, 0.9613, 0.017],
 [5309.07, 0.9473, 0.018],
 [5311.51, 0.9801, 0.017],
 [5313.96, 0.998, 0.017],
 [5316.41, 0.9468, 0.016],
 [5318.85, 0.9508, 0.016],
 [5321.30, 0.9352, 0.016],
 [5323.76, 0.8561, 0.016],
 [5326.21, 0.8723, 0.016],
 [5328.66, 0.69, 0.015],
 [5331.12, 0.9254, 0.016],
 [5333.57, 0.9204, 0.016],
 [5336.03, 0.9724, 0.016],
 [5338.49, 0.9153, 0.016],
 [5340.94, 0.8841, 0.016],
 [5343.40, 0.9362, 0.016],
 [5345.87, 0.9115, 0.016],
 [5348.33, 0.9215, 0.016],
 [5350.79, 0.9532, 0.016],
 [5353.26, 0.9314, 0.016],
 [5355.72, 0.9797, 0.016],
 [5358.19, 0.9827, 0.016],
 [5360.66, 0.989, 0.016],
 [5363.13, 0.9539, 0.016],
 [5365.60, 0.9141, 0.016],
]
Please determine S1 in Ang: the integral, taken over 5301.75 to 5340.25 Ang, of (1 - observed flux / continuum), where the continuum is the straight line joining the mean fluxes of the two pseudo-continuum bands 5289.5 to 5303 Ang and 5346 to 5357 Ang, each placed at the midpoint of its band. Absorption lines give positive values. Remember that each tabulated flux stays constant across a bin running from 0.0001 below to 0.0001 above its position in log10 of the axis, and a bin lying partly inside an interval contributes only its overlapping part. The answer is 0.7 Ang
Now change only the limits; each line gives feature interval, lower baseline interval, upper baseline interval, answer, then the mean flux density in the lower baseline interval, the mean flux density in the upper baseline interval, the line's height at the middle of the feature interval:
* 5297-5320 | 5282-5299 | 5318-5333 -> -1.1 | 0.938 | 0.872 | 0.904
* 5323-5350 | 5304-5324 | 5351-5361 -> 1.9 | 0.953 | 0.967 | 0.961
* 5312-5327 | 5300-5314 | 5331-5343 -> 0.2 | 0.955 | 0.925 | 0.942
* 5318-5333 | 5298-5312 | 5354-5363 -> 1.3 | 0.943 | 0.977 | 0.956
